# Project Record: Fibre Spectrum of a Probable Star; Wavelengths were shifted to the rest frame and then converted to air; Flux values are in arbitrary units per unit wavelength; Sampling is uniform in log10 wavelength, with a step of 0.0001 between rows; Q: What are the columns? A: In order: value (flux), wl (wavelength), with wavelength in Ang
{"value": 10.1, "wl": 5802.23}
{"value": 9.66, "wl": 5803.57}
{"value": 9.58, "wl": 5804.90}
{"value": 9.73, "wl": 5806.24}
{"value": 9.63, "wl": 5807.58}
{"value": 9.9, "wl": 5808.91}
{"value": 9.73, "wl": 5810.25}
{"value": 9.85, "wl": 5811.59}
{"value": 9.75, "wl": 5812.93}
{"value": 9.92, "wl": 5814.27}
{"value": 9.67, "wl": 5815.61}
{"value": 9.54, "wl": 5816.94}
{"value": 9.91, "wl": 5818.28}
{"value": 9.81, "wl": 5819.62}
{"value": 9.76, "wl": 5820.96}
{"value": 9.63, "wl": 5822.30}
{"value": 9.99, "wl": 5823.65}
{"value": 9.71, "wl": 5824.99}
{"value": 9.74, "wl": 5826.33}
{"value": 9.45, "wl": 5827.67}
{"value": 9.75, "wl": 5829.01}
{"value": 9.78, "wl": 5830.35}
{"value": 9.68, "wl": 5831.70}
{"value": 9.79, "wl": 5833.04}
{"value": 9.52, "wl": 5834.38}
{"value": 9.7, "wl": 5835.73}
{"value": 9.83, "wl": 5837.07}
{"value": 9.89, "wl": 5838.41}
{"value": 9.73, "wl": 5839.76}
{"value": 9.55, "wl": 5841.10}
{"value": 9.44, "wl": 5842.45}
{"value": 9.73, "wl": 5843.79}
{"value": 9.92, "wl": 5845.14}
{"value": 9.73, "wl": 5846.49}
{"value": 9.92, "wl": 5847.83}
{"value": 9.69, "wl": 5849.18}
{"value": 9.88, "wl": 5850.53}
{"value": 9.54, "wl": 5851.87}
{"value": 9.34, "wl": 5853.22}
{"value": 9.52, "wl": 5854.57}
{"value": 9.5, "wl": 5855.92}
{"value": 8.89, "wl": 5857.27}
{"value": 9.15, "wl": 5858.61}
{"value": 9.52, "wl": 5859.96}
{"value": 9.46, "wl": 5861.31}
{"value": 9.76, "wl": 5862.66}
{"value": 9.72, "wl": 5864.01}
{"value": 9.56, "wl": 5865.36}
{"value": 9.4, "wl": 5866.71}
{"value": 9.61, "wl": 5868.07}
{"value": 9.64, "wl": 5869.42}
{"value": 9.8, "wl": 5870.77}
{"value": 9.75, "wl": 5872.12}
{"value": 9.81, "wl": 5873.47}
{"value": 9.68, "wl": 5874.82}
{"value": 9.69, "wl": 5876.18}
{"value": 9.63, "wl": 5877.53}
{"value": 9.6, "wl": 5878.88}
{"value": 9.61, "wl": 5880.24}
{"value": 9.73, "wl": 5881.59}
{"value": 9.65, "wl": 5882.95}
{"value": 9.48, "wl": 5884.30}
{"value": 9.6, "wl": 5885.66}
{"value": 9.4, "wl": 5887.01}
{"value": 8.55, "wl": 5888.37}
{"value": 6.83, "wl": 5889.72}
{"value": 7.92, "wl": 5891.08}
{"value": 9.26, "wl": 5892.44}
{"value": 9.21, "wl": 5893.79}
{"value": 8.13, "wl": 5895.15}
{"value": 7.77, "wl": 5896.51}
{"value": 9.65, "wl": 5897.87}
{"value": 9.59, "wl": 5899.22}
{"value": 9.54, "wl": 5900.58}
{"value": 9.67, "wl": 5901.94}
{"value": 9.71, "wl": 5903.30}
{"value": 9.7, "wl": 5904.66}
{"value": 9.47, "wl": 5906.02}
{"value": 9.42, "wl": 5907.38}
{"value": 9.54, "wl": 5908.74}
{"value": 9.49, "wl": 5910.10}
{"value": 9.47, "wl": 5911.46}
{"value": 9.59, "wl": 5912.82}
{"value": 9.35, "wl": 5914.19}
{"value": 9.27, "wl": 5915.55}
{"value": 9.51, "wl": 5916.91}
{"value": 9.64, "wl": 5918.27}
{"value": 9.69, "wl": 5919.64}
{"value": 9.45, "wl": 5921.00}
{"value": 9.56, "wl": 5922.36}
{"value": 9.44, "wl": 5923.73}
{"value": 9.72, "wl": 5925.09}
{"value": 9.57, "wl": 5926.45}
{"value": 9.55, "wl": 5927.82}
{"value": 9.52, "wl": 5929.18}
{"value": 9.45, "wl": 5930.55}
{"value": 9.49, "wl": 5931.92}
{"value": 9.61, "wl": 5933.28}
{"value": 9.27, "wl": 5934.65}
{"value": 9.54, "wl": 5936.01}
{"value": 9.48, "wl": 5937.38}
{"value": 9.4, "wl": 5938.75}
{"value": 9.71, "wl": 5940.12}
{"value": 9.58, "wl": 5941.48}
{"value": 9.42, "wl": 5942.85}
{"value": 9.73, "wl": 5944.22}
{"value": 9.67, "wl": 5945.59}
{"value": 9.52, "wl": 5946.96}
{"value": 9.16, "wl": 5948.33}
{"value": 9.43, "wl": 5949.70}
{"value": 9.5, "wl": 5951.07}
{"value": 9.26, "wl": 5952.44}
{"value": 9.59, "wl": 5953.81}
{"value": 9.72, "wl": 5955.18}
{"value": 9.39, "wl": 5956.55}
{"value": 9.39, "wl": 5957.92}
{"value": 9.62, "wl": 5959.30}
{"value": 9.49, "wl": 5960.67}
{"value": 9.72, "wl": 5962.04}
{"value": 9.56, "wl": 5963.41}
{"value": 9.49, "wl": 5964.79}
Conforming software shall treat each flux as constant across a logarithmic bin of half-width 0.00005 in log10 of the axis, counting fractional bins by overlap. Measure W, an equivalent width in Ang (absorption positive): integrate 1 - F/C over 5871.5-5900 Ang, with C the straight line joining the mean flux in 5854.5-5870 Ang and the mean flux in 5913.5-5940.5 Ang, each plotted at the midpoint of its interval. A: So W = 1.0 Ang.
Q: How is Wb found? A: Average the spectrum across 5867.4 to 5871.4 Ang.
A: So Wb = 9.69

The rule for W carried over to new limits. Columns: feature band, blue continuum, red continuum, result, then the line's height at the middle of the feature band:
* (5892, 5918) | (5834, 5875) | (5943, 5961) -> 0.58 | 9.55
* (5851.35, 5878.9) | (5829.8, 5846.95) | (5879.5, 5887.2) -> 0.25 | 9.64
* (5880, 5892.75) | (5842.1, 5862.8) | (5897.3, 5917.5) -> 0.76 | 9.54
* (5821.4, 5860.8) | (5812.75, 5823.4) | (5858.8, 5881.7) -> 0.26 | 9.7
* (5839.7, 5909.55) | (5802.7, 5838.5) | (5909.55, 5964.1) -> 1.61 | 9.63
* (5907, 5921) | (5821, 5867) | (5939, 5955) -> 0.08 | 9.55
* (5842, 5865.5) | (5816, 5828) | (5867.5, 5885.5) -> 0.30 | 9.7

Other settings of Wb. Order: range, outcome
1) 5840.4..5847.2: 9.68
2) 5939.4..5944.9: 9.61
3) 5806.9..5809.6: 9.77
